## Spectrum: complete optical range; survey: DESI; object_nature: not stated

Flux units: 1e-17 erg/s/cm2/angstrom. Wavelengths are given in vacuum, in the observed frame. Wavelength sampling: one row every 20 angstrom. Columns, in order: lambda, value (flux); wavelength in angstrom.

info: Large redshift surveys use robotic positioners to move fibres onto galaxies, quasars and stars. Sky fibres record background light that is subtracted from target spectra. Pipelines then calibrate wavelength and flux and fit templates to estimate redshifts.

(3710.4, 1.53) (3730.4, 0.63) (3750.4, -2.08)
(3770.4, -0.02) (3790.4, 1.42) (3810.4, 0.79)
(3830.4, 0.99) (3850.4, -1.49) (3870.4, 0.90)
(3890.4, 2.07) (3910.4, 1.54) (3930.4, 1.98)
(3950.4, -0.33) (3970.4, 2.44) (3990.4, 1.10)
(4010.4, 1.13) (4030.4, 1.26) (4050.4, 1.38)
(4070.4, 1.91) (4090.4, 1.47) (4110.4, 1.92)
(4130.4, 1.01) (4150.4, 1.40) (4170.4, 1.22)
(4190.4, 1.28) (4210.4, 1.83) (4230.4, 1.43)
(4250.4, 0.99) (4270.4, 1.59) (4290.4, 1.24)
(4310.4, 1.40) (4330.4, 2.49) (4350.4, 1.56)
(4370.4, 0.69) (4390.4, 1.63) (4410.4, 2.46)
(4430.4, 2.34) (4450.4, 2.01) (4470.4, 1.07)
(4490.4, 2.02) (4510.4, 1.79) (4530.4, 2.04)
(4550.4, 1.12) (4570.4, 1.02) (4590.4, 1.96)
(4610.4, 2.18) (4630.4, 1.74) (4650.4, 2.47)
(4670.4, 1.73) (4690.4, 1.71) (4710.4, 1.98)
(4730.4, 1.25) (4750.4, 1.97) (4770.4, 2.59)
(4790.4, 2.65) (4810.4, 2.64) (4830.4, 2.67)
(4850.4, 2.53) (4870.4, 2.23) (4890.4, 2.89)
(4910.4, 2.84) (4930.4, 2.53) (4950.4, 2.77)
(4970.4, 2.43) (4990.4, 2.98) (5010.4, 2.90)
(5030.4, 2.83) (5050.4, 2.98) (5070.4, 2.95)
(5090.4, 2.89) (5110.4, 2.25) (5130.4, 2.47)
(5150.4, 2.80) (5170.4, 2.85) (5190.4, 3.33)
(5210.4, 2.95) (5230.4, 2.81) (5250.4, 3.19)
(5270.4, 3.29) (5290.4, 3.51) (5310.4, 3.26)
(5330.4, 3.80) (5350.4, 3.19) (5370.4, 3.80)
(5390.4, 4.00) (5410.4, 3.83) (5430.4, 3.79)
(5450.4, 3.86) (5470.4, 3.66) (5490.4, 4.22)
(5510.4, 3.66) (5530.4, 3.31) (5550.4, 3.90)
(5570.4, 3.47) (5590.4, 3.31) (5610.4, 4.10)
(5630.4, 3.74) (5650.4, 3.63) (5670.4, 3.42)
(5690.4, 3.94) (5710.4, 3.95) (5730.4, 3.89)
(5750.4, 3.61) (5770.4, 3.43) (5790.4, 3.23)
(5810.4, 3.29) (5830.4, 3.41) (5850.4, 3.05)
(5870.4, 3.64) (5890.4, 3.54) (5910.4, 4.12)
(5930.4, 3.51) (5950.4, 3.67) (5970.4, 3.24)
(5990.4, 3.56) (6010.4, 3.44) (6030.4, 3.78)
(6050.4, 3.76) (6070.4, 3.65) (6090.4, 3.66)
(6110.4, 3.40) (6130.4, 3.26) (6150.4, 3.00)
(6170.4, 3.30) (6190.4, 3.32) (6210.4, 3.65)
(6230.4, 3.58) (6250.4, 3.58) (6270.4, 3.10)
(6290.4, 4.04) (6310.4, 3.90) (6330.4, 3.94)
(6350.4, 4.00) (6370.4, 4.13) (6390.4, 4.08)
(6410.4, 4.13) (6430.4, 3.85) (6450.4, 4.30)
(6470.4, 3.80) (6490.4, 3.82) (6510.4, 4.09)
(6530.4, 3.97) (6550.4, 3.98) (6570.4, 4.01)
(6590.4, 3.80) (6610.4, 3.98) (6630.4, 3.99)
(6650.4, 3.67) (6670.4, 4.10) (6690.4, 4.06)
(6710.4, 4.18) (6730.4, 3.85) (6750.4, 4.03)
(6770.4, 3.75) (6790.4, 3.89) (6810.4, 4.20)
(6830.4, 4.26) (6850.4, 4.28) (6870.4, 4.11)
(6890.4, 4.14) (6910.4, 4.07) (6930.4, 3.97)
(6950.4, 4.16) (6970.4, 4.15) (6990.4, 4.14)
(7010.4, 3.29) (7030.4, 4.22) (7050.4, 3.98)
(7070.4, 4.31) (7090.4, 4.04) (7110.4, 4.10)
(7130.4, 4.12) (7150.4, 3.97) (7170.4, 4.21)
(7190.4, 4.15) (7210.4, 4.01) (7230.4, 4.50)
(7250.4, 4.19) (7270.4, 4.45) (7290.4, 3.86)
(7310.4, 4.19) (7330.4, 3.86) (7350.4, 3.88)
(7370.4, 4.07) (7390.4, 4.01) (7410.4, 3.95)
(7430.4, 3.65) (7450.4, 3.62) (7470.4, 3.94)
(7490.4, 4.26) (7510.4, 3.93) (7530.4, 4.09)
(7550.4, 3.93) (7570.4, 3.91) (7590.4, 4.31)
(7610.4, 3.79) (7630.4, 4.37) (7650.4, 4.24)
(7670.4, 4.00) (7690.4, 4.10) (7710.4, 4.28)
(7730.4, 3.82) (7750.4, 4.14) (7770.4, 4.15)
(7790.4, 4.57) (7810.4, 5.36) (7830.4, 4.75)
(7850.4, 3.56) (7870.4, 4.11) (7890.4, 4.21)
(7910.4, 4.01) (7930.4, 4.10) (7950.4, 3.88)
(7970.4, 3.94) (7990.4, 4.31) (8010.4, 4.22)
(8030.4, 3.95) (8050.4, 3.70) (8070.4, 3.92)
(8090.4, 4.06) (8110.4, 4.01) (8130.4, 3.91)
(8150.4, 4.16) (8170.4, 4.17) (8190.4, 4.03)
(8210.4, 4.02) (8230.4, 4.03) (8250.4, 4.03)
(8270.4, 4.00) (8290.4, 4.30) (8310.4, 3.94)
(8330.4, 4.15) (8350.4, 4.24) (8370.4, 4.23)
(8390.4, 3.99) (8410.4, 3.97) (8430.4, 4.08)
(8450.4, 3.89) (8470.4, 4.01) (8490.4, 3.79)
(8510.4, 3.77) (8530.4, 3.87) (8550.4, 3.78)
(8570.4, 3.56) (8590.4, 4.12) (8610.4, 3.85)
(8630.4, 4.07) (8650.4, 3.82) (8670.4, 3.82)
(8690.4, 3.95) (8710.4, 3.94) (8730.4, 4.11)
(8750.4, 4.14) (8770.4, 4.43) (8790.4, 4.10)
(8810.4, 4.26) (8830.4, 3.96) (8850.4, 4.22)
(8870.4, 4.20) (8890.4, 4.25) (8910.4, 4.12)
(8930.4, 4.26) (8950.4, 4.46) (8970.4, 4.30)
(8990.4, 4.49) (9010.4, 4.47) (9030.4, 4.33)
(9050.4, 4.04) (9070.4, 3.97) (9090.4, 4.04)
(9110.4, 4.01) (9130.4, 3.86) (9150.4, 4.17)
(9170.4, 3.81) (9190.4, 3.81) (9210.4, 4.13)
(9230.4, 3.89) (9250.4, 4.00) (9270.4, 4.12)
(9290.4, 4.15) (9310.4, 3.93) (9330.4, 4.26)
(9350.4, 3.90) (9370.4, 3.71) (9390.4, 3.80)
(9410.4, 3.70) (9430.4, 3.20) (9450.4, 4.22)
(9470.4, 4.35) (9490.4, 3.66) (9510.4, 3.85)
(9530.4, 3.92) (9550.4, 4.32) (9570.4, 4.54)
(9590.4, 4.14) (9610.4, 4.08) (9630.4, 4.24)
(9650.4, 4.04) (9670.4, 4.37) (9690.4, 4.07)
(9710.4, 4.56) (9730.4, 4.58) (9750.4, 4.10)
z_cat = 0.19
